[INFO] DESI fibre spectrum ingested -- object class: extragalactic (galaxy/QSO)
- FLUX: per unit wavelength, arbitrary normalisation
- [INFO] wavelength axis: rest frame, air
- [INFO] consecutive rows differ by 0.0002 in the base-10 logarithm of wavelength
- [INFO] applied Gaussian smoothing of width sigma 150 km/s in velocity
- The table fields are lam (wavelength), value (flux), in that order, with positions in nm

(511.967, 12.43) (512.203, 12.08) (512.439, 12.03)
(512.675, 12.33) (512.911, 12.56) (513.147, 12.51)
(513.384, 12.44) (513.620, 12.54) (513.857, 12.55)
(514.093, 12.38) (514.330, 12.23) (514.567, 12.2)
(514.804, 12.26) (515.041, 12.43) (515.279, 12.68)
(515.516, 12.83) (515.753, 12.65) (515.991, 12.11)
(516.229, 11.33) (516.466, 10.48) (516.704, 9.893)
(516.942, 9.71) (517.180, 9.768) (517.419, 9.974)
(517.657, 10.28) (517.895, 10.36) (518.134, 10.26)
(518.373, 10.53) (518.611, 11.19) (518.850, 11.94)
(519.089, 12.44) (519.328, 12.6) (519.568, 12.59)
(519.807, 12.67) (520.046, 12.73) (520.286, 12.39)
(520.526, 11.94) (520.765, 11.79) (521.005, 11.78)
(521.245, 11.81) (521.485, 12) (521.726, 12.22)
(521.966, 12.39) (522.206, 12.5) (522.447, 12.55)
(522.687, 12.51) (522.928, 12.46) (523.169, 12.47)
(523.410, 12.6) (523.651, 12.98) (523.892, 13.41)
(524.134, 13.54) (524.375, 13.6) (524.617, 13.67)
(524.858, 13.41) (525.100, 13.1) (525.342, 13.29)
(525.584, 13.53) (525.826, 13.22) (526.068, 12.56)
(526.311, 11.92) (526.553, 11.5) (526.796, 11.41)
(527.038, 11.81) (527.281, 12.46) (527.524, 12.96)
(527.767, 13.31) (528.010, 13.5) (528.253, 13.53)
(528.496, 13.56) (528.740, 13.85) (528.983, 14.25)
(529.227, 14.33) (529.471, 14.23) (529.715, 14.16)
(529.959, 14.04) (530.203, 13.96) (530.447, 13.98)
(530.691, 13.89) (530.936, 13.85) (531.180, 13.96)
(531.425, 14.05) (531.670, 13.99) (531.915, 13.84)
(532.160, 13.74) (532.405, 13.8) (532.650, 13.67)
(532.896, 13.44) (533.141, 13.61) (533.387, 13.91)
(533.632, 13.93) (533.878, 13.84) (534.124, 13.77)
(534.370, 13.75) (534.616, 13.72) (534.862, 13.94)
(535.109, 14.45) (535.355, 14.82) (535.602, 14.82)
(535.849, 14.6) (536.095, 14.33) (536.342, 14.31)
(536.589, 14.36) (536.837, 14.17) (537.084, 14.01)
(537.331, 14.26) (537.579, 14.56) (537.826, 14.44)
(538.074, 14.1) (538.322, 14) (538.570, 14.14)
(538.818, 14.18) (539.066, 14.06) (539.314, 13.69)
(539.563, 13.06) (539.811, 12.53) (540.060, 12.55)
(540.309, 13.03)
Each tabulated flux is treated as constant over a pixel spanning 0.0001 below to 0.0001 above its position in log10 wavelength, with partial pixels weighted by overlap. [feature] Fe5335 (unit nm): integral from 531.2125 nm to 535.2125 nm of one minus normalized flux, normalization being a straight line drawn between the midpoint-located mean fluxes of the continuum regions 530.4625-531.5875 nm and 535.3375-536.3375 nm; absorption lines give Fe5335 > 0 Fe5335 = 0.11 nm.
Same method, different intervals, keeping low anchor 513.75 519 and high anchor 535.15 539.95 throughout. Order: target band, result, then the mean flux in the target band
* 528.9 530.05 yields -0.10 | 14.2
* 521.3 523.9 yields -0.07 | 12.5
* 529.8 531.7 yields -0.10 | 14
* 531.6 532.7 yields -0.03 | 13.8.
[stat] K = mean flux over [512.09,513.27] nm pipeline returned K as 12.3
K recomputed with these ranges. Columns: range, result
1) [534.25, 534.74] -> 13.7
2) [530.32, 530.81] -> 14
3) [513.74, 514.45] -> 12.4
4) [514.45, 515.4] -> 12.4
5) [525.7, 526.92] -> 12.1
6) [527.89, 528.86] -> 13.6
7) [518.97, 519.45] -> 12.5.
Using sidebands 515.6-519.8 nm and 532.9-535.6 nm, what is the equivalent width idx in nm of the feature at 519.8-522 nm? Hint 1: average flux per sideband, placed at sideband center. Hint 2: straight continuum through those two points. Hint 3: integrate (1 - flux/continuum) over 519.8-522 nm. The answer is -0.087 nm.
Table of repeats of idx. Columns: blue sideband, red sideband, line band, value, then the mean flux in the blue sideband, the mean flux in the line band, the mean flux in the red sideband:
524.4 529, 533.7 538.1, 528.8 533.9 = -0.120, 13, 13.9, 14.2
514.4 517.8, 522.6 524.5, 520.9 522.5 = 0.049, 11.3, 12.2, 13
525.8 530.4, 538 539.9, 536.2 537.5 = -0.058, 13.2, 14.2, 13.7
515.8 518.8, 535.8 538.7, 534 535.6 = -0.037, 10.6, 14.1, 14.3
